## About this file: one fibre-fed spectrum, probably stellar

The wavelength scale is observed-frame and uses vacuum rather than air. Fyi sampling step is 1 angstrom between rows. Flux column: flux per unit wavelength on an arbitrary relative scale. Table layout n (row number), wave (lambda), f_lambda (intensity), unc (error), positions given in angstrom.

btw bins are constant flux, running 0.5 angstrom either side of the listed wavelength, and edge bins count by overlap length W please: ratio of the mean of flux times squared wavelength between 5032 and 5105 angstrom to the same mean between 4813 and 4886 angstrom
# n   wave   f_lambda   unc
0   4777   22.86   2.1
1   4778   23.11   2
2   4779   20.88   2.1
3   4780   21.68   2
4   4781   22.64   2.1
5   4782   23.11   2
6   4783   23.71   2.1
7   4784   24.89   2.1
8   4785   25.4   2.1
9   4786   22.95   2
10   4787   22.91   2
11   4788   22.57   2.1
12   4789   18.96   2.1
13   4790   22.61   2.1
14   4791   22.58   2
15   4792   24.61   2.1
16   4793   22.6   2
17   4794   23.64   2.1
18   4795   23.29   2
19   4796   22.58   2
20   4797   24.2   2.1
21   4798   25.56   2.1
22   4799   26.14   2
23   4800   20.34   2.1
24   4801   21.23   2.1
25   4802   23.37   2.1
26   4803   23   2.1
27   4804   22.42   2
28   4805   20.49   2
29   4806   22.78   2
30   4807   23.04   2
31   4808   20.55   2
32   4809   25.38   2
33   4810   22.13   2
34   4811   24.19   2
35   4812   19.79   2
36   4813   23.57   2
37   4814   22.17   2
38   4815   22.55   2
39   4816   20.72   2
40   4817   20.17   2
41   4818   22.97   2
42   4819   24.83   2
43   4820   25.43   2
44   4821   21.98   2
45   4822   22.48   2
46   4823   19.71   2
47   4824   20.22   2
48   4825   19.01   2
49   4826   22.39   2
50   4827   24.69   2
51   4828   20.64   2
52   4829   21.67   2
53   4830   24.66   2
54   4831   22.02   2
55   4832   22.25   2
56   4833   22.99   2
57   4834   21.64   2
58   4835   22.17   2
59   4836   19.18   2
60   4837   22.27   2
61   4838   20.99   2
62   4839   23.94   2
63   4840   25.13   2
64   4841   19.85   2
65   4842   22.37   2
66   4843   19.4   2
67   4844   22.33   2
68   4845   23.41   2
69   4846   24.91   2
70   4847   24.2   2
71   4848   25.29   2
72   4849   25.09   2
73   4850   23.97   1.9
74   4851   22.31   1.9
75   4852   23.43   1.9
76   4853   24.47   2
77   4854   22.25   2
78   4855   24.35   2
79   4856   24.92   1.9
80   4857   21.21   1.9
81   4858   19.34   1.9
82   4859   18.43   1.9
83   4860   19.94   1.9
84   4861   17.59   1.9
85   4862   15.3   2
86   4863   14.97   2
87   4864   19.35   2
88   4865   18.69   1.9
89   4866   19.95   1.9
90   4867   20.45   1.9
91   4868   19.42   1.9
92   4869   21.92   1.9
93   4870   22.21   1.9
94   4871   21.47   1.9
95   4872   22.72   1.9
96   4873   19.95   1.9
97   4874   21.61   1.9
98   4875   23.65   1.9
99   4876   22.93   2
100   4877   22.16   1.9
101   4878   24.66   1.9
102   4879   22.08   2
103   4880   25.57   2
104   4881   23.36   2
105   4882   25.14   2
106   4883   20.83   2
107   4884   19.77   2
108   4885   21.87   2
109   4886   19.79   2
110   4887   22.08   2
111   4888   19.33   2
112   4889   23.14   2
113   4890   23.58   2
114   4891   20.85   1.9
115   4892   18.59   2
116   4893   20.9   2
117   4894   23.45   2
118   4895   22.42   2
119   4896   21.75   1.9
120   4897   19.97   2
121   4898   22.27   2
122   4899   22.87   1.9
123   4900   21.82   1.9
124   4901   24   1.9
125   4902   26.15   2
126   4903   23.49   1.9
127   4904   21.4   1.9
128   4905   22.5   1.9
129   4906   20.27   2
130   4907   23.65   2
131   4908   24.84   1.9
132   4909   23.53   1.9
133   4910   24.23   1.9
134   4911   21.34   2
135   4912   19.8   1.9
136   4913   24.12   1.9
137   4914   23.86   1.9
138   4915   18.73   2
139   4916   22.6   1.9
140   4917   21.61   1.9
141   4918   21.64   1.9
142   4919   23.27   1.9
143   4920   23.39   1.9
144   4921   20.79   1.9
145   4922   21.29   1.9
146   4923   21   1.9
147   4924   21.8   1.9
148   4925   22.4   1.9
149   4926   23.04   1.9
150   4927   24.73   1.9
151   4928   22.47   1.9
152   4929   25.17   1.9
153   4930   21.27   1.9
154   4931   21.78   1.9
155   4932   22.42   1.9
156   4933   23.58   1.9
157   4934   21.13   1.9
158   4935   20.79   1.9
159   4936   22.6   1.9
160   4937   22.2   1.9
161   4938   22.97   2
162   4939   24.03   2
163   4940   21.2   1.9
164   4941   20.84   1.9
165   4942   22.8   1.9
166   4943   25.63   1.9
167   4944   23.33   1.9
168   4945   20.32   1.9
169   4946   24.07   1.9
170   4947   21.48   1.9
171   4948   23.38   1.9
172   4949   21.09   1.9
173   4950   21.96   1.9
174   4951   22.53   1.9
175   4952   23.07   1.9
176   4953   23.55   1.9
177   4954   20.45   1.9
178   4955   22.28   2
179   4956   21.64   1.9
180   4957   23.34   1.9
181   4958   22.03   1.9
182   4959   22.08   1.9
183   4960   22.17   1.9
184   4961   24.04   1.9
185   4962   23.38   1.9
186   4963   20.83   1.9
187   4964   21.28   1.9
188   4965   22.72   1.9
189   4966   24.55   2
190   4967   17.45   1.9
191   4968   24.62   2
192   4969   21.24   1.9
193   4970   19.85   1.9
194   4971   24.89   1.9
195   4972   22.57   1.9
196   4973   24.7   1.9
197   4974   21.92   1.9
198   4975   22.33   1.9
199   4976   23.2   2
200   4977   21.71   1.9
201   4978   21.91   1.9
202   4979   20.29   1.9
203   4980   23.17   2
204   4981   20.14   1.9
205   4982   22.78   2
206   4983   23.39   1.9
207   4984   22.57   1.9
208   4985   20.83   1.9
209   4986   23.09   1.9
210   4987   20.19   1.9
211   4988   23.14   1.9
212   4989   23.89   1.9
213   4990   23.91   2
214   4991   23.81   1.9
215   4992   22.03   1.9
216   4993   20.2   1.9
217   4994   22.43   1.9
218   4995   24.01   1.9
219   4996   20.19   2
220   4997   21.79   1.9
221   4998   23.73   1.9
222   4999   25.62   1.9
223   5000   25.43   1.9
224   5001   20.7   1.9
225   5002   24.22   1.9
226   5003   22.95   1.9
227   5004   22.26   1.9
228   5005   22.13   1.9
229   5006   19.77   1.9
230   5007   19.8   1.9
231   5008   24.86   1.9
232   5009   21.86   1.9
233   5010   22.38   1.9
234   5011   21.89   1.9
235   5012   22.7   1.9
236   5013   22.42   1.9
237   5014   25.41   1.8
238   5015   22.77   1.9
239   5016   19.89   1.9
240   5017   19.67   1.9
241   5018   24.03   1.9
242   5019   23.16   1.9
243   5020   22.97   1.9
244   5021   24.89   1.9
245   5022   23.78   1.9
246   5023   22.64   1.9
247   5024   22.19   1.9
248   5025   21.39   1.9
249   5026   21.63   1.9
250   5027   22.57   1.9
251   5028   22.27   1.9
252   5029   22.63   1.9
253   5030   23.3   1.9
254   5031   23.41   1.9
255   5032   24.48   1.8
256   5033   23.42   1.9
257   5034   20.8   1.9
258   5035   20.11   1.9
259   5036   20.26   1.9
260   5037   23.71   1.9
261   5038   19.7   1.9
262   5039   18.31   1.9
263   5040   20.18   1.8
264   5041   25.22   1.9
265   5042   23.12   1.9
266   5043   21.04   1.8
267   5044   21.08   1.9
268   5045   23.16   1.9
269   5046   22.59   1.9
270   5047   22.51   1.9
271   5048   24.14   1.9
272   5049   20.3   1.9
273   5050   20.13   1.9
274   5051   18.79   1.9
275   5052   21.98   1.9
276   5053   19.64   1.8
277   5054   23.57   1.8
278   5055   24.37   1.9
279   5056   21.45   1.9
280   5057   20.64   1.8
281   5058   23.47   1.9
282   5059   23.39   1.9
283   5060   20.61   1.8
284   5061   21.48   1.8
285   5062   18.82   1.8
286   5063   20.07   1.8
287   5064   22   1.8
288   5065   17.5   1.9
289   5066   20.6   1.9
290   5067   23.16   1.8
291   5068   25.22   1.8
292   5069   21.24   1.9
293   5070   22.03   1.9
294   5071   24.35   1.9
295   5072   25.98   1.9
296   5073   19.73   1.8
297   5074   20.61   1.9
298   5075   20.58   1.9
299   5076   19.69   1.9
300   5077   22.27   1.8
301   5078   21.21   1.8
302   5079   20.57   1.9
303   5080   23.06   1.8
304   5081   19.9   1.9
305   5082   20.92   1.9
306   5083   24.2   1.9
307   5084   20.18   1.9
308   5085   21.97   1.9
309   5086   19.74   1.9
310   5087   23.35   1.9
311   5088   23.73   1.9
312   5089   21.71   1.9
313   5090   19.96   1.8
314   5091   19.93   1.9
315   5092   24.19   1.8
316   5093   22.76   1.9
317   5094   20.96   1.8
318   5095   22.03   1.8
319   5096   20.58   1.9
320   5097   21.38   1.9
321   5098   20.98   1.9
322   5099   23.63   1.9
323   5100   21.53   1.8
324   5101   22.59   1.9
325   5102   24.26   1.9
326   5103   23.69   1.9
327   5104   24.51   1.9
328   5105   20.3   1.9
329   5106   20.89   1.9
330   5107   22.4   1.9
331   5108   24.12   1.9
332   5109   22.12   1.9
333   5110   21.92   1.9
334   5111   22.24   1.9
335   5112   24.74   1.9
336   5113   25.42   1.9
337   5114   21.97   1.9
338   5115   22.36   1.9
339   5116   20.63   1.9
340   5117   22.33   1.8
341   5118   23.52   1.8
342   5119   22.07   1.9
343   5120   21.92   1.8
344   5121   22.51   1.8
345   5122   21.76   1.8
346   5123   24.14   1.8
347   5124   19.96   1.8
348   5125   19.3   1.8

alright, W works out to 1.09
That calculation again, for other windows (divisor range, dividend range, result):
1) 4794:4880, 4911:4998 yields 1.06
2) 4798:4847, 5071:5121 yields 1.10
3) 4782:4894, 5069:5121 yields 1.11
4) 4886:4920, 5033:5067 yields 1.02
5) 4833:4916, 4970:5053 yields 1.07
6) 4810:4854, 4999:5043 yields 1.07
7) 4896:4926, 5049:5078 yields 1.02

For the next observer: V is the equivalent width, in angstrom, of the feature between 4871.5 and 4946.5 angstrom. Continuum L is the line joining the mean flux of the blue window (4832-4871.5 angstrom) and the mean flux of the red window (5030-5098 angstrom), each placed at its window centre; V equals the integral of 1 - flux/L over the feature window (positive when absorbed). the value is -2.6 angstrom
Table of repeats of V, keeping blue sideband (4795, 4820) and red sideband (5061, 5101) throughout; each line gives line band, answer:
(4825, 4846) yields 0.4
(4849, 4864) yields 1.0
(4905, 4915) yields -0.1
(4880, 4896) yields 0.4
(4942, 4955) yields -0.2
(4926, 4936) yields -0.2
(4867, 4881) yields 0.1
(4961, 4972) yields -0.1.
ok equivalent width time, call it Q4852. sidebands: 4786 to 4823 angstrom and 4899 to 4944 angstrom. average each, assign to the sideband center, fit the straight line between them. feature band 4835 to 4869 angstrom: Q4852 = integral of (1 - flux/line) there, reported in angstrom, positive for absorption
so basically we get 1.7 angstrom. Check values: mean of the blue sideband 22.7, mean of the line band 21.5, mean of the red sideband 22.6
